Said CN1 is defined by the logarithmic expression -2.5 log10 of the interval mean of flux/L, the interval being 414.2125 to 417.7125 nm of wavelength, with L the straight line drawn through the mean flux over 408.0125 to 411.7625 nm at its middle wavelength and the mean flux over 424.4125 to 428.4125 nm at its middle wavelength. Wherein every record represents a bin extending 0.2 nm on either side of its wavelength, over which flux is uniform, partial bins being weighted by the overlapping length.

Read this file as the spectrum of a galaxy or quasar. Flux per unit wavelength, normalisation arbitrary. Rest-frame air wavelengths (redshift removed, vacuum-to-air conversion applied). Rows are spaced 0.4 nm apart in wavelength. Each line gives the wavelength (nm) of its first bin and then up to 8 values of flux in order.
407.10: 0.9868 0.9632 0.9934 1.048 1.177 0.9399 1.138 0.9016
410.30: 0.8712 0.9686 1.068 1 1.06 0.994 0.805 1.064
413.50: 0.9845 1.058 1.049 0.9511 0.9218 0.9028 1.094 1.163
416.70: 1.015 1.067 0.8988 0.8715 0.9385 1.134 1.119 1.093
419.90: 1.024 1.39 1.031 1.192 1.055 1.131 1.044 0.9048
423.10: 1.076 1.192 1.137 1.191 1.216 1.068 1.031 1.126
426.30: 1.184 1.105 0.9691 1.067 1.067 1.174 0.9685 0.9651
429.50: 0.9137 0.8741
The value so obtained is 0.04 mag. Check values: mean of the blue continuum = 1.01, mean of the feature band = 1.01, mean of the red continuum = 1.1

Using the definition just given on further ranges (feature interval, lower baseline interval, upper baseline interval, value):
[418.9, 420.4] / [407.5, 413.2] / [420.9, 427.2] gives -0.07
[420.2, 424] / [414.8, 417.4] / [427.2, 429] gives -0.07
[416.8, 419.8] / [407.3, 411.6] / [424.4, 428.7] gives 0.04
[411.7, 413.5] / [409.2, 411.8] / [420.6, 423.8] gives 0.03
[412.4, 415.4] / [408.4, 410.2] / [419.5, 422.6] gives 0.09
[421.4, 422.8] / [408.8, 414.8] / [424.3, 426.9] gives 0.05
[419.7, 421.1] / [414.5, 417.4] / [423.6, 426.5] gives -0.08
